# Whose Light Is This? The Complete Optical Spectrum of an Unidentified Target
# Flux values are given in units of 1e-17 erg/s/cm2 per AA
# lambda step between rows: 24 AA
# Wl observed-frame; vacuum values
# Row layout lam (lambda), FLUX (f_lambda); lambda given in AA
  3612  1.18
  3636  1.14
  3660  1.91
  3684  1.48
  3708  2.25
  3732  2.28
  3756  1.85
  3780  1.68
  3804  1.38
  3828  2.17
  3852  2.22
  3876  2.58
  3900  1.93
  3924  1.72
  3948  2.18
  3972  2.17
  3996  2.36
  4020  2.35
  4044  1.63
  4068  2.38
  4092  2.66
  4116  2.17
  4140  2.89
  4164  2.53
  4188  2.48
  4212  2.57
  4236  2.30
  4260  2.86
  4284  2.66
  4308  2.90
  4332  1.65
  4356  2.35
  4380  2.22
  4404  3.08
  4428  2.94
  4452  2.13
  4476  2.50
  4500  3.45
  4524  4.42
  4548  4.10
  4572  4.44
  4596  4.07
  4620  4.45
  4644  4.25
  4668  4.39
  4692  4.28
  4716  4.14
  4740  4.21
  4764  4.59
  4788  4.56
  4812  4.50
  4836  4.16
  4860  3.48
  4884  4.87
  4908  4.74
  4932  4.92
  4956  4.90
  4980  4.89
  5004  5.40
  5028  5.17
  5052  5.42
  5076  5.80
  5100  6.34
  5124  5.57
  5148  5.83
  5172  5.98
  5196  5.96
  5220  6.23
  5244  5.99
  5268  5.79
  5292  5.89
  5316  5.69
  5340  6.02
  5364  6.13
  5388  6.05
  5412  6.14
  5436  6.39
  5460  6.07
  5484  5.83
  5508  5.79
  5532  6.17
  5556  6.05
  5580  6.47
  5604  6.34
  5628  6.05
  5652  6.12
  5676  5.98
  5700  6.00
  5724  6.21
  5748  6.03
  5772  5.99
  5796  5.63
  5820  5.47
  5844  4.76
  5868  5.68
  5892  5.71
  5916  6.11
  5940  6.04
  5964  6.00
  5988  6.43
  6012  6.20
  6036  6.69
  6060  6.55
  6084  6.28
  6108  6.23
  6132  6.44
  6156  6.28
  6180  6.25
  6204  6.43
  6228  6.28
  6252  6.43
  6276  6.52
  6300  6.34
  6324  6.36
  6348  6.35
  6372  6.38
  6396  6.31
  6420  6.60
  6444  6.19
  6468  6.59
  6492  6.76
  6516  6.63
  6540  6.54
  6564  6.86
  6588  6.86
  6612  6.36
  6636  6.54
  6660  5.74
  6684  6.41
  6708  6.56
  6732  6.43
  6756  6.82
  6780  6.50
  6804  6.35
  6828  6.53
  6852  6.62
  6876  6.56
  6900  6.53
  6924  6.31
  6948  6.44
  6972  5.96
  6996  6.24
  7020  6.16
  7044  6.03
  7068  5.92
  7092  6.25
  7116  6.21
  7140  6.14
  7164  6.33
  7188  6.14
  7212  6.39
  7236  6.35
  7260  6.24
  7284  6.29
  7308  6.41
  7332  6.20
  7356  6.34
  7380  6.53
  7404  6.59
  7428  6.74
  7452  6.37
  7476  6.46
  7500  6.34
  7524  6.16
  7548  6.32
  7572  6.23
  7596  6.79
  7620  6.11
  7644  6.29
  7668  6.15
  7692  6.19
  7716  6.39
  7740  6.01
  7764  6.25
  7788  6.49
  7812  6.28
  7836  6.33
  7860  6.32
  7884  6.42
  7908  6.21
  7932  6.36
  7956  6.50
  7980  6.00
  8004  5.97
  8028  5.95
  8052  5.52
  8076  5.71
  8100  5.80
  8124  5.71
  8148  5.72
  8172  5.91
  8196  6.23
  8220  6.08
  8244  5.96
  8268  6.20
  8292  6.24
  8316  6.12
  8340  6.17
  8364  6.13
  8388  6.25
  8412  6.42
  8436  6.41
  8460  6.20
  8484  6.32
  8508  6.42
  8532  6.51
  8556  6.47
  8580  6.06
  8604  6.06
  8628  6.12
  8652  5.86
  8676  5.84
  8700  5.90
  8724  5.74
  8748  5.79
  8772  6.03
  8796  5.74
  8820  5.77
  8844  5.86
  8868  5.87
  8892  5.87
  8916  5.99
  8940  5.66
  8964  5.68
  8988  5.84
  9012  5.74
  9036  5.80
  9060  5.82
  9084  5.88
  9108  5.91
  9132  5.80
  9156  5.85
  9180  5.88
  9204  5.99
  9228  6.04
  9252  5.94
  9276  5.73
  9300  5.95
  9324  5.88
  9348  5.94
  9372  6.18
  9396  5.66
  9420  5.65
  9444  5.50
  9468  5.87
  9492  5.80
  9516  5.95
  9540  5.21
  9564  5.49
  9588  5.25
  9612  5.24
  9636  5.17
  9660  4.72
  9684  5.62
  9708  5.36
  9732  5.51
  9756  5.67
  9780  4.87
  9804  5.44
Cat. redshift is 0.129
